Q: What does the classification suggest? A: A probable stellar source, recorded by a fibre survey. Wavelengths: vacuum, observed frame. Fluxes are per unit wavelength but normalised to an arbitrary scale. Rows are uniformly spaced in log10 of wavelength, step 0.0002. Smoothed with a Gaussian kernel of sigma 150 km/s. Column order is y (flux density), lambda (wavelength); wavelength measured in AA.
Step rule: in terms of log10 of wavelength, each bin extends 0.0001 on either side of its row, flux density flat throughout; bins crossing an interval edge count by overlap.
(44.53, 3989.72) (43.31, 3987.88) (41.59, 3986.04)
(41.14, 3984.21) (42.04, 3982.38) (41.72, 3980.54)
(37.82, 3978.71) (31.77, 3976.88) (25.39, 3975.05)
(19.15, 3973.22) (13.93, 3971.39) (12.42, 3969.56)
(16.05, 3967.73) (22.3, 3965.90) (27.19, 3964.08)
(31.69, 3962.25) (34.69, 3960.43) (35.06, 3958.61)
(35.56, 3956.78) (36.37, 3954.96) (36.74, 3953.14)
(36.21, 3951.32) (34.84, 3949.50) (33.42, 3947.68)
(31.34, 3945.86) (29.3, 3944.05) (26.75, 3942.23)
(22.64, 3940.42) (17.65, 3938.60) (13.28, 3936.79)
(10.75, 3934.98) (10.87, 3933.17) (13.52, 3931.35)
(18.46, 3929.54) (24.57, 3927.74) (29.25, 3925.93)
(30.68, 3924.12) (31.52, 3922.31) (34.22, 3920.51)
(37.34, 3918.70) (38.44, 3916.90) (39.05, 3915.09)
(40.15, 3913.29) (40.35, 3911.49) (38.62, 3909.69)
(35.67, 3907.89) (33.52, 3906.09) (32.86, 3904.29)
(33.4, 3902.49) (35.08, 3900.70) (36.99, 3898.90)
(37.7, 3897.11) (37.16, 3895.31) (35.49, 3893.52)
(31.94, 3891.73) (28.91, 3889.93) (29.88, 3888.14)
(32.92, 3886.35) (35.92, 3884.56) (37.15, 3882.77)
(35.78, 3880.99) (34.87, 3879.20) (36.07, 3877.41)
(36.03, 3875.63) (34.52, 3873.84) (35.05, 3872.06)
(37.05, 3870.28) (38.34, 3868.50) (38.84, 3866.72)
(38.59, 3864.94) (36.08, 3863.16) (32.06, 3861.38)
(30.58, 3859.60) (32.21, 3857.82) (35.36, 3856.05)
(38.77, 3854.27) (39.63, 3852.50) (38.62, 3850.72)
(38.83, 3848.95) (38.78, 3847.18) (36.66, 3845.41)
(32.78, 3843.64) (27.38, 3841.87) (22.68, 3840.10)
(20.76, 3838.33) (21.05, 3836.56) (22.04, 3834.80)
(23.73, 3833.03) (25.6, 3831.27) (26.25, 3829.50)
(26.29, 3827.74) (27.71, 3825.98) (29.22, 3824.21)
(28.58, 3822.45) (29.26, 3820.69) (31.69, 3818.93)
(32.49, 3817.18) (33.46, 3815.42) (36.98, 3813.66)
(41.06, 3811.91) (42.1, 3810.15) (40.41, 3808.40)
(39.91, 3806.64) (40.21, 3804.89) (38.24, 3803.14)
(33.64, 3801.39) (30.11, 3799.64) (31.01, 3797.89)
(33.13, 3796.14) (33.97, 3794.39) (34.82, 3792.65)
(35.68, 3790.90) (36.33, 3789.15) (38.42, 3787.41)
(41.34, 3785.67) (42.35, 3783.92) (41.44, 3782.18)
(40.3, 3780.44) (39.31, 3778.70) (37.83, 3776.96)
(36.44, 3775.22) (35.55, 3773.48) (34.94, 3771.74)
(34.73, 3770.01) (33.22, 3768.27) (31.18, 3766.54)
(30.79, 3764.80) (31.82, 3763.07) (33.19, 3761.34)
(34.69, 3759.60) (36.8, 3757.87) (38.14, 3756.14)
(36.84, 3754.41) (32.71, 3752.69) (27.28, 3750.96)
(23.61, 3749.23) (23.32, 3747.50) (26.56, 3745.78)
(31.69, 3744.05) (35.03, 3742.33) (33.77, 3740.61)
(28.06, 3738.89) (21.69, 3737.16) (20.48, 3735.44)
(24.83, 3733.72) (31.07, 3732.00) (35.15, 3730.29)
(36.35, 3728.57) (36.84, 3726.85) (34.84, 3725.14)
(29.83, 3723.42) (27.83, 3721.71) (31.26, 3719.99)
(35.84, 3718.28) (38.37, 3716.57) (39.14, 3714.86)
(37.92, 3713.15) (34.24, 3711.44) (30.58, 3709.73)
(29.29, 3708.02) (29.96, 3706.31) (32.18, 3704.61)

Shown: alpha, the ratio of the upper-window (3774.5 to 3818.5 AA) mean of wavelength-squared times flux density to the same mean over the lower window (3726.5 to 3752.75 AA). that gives 1.3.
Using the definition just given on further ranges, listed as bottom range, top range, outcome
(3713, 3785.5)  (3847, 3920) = 1.16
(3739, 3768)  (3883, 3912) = 1.18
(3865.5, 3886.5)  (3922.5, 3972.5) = 0.73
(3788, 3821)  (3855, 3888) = 1.03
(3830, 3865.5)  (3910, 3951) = 0.92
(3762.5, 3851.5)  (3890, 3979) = 0.94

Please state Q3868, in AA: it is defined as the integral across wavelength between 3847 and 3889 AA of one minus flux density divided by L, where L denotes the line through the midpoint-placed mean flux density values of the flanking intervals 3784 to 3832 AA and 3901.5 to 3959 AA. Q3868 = -4.9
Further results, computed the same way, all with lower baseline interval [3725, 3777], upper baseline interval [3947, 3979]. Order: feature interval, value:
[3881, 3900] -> -3.0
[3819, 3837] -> 2.5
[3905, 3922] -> -4.5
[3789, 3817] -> -4.7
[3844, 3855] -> -2.9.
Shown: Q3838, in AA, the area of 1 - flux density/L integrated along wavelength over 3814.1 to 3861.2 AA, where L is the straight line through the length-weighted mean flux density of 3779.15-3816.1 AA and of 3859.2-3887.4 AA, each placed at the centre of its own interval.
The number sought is 7.7 AA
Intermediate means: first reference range 37.4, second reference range 35.7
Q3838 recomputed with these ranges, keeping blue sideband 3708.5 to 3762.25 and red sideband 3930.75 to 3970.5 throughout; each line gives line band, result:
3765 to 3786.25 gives -4.4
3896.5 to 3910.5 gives -4.2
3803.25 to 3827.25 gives -4.2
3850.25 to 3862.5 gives -2.9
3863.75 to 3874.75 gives -3.5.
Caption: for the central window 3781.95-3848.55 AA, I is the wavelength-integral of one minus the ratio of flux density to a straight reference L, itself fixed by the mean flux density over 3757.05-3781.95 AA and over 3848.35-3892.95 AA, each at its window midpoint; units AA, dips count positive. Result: 4.7 AA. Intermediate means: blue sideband 35.2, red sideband 35.3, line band 32.8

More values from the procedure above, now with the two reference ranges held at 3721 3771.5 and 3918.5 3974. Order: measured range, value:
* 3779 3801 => -4.8 AA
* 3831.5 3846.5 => 1.4 AA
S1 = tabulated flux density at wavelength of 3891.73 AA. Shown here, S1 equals 31.94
